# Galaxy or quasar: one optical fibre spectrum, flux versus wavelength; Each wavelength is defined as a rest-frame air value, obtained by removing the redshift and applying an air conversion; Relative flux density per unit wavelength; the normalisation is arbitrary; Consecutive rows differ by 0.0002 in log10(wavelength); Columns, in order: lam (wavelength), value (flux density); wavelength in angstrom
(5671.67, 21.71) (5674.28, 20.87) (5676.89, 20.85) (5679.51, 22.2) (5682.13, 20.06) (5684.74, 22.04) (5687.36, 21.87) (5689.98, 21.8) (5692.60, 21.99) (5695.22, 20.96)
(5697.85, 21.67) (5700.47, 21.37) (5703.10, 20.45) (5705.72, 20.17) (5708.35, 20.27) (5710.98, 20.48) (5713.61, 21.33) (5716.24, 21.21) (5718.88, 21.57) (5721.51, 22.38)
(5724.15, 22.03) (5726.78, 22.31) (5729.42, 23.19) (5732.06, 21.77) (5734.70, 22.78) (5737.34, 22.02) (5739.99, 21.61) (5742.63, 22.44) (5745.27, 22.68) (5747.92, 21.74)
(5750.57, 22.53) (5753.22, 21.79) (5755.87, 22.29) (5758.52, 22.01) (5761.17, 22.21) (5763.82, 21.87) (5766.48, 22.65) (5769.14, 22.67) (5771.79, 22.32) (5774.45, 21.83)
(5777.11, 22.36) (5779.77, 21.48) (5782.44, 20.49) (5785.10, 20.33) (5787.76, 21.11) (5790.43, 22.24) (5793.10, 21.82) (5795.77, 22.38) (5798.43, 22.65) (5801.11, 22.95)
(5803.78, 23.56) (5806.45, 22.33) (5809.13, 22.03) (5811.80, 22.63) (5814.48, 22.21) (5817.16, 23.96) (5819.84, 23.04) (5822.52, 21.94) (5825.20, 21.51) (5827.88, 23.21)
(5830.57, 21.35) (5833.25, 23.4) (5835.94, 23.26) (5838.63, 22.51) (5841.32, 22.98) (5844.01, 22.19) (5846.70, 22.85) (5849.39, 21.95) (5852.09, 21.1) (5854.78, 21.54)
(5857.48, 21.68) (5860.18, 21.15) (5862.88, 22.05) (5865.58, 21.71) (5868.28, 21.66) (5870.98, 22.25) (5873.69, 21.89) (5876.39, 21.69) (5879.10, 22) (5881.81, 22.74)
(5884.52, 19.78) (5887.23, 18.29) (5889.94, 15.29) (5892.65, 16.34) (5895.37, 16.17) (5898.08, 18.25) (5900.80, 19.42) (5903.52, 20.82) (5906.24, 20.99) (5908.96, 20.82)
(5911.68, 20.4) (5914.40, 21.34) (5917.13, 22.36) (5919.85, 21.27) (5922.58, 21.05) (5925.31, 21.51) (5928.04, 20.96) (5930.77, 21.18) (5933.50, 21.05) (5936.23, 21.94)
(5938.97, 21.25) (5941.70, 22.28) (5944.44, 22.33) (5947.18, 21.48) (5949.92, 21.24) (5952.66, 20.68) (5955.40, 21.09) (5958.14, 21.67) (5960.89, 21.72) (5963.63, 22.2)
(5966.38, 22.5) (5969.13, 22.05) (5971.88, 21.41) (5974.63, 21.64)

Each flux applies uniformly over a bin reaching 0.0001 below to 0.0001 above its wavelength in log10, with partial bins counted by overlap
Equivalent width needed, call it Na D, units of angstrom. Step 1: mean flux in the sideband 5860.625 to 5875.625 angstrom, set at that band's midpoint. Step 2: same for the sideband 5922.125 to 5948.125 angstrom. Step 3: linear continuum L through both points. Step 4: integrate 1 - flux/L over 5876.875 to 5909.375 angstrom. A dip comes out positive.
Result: 3.7 angstrom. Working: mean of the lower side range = 21.9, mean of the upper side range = 21.5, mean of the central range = 19.3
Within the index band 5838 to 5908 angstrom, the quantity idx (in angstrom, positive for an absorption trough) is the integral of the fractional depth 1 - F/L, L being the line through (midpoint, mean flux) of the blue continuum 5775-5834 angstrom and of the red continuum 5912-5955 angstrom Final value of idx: 3.5 angstrom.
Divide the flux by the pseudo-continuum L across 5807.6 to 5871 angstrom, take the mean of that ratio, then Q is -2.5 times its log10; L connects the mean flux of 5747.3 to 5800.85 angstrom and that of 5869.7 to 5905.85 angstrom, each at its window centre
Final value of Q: -0.08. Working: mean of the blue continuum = 22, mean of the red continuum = 19.6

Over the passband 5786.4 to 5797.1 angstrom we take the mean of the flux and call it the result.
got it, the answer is 21.9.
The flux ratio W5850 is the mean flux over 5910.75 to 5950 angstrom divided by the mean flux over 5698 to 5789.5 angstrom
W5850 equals 0.99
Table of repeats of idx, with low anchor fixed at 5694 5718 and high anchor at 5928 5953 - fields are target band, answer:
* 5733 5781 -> -2.7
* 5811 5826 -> -1.0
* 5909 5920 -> 0.1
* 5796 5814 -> -1.3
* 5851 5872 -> -0.3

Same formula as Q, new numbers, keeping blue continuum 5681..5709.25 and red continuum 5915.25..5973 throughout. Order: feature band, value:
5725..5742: -0.05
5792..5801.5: -0.05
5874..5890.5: 0.06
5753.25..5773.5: -0.05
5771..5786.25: -0.01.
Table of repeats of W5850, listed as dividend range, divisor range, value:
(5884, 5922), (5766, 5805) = 0.88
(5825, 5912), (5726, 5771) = 0.94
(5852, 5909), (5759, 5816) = 0.92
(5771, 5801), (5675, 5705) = 1.02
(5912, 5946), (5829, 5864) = 0.97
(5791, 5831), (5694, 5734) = 1.05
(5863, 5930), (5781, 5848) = 0.91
